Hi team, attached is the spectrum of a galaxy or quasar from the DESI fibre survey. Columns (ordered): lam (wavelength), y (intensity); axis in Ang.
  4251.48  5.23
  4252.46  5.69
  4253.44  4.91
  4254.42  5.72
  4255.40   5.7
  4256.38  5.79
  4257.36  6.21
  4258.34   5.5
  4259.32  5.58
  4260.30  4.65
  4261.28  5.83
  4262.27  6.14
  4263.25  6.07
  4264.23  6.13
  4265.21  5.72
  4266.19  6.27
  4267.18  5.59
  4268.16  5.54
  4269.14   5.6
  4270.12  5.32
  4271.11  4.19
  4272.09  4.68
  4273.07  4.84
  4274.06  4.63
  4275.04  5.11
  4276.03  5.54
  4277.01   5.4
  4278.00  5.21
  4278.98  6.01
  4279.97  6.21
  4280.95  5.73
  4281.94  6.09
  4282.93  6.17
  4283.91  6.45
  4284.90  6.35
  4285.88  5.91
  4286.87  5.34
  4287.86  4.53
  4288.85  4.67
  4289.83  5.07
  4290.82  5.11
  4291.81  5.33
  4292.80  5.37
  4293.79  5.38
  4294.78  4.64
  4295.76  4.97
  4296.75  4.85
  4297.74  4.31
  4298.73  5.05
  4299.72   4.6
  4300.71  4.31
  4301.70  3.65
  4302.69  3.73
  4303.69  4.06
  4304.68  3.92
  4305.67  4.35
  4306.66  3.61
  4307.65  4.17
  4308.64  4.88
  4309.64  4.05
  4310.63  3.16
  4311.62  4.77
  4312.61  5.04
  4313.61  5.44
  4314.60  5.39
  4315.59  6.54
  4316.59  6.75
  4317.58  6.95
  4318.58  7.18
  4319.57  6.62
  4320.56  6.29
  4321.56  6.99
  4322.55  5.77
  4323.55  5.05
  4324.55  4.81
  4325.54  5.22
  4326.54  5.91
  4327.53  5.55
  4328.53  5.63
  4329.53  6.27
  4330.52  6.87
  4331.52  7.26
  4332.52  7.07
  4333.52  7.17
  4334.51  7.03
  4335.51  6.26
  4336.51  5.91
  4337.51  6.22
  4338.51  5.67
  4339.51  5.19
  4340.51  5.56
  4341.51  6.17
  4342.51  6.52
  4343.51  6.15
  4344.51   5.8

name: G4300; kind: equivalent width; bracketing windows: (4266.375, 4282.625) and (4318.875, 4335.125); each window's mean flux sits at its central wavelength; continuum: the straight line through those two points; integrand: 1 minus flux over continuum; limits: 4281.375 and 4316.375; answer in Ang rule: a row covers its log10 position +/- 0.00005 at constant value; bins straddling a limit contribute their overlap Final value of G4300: 5.17 Ang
